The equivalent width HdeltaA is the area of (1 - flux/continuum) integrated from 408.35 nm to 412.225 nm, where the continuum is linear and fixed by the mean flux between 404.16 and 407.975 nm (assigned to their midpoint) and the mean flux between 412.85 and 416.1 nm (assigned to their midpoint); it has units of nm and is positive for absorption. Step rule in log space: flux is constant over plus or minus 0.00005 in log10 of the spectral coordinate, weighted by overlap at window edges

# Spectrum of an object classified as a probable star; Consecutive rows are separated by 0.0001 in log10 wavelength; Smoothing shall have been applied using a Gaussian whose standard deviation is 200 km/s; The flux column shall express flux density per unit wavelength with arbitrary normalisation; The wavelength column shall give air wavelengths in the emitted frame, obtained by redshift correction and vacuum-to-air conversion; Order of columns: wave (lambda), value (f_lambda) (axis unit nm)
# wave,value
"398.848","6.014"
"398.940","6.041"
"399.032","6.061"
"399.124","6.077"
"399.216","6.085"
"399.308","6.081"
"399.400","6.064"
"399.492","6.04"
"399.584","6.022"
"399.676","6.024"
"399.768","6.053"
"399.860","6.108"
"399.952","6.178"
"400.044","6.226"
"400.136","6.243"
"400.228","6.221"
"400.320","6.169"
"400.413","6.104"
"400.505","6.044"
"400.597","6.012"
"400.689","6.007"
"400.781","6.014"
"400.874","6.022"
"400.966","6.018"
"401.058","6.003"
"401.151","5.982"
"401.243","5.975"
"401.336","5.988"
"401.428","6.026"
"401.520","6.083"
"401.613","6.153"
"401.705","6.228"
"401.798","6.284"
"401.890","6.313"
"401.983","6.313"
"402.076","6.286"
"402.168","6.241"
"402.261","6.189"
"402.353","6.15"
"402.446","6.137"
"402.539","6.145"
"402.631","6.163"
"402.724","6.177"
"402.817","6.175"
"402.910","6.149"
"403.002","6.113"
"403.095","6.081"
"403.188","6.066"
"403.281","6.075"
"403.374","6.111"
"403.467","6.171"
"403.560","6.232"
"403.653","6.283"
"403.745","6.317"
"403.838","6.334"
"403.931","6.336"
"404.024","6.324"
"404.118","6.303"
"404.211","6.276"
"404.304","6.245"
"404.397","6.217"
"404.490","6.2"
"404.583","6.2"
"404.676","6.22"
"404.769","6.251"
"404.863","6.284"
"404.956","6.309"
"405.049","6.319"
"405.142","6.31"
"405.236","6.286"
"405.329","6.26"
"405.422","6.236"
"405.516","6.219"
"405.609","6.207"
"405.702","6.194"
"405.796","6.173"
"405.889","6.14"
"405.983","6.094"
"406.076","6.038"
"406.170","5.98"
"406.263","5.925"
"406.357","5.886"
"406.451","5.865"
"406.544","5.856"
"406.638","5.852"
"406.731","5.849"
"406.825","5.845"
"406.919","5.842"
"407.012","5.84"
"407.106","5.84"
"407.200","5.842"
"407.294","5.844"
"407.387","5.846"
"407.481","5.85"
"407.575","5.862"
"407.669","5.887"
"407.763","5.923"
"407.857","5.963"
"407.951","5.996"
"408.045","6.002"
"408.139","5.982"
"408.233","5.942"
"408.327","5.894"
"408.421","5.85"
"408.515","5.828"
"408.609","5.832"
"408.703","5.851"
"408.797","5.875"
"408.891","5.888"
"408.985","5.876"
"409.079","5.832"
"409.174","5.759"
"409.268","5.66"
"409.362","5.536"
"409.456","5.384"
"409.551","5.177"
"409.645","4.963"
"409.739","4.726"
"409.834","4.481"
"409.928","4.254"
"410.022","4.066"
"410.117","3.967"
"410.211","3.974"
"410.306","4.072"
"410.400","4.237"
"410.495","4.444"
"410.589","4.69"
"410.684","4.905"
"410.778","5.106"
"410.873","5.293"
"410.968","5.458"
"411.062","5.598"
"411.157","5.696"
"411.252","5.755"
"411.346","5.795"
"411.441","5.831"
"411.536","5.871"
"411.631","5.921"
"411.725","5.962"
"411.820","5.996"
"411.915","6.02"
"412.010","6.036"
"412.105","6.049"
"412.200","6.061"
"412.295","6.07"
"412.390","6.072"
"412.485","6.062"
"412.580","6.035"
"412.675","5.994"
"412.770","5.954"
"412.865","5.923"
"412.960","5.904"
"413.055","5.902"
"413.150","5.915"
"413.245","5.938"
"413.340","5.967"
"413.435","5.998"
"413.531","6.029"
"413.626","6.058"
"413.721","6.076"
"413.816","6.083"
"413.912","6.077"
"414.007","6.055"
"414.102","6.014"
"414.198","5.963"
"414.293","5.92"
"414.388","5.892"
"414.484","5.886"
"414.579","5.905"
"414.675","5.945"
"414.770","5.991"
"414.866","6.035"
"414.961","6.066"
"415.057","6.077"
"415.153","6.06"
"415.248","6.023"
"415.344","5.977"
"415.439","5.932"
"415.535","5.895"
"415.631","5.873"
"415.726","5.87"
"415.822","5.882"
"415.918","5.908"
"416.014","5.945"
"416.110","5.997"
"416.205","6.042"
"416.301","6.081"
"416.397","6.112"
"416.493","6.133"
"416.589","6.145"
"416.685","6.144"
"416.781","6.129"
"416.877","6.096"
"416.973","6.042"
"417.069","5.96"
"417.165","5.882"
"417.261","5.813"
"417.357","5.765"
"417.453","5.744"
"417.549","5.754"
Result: 0.42 nm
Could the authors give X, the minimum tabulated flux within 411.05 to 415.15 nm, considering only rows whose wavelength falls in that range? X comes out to 5.598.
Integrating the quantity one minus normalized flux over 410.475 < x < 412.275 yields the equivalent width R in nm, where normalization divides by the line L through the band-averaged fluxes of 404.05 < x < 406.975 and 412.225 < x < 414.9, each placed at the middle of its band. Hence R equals 0.12 nm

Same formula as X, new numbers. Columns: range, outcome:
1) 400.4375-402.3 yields 5.975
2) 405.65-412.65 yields 3.967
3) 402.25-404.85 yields 6.066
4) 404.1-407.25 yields 5.84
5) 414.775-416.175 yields 5.87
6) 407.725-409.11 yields 5.828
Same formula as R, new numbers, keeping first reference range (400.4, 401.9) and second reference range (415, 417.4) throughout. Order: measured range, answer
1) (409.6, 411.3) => 0.36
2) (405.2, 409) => 0.05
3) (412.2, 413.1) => 0.00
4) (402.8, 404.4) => -0.04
